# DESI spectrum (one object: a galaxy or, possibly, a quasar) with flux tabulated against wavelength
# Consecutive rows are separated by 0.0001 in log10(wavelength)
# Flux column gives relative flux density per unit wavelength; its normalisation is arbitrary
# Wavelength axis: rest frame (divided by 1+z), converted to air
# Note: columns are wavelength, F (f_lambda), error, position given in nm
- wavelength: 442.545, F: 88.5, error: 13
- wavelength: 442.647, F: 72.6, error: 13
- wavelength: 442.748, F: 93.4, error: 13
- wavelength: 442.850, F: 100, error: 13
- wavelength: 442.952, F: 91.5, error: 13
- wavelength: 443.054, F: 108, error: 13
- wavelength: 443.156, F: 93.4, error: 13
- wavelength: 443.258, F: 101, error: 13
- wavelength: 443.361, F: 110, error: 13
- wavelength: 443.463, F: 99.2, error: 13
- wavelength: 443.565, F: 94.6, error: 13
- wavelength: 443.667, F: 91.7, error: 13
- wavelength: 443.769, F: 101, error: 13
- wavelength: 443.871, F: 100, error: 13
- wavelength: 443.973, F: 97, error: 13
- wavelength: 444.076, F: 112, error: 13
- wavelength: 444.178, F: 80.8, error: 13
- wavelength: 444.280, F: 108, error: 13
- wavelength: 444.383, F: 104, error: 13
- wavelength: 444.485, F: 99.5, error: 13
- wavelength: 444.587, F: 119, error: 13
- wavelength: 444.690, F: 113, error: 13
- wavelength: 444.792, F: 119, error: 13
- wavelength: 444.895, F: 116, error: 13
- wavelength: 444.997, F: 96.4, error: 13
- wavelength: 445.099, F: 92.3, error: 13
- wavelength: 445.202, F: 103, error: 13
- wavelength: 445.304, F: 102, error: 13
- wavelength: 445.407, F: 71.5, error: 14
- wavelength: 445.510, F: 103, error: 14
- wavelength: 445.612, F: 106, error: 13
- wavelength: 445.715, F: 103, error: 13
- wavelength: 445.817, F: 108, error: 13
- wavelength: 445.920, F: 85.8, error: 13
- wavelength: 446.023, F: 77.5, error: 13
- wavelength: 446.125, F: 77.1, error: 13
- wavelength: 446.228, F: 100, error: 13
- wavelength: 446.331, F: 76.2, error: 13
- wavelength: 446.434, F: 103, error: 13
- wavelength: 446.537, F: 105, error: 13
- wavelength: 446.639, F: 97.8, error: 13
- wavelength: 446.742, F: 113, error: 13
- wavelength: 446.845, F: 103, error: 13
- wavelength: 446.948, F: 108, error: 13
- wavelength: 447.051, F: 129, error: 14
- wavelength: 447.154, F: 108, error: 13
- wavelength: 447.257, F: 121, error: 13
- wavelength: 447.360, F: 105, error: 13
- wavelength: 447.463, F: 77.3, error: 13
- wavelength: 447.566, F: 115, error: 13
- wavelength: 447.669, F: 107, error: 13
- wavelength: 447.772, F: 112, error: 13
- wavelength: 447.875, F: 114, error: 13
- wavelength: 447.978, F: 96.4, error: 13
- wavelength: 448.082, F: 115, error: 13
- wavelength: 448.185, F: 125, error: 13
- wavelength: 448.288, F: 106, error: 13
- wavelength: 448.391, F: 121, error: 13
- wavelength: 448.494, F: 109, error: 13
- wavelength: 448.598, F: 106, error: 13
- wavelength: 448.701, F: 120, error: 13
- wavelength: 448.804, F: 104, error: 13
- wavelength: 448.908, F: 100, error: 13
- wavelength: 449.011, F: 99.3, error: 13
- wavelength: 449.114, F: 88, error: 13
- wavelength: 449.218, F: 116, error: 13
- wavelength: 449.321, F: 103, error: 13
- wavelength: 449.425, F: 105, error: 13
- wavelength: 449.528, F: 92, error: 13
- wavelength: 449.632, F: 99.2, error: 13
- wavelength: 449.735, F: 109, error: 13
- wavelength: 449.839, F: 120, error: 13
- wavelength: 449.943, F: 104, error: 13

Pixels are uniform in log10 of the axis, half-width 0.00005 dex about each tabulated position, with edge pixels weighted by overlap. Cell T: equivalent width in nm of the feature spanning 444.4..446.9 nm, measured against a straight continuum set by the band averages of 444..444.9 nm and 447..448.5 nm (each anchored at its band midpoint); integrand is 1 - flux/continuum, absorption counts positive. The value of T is 0.20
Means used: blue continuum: 107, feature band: 99.7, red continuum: 111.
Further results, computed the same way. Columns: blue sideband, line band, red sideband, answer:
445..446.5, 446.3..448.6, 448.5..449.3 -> -0.186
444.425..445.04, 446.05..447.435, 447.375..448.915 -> 0.086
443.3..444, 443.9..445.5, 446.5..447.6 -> -0.009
